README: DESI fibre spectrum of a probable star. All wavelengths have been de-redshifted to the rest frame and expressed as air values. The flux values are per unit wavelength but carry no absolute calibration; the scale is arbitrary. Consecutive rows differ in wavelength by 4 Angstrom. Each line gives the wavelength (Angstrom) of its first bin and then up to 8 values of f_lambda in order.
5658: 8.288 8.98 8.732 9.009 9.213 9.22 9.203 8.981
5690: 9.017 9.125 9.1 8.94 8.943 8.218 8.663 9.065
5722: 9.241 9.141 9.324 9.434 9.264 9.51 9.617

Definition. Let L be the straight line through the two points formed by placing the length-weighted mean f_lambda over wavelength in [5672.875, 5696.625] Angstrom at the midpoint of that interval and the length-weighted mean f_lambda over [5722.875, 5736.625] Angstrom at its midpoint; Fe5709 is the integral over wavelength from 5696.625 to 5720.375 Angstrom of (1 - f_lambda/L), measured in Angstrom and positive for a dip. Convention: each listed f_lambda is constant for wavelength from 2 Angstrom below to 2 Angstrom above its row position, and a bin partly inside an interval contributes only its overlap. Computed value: 1.0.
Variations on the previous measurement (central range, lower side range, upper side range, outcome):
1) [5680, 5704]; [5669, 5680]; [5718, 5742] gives 0.36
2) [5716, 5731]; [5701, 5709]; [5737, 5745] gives -0.05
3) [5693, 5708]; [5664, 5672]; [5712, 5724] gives -0.12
